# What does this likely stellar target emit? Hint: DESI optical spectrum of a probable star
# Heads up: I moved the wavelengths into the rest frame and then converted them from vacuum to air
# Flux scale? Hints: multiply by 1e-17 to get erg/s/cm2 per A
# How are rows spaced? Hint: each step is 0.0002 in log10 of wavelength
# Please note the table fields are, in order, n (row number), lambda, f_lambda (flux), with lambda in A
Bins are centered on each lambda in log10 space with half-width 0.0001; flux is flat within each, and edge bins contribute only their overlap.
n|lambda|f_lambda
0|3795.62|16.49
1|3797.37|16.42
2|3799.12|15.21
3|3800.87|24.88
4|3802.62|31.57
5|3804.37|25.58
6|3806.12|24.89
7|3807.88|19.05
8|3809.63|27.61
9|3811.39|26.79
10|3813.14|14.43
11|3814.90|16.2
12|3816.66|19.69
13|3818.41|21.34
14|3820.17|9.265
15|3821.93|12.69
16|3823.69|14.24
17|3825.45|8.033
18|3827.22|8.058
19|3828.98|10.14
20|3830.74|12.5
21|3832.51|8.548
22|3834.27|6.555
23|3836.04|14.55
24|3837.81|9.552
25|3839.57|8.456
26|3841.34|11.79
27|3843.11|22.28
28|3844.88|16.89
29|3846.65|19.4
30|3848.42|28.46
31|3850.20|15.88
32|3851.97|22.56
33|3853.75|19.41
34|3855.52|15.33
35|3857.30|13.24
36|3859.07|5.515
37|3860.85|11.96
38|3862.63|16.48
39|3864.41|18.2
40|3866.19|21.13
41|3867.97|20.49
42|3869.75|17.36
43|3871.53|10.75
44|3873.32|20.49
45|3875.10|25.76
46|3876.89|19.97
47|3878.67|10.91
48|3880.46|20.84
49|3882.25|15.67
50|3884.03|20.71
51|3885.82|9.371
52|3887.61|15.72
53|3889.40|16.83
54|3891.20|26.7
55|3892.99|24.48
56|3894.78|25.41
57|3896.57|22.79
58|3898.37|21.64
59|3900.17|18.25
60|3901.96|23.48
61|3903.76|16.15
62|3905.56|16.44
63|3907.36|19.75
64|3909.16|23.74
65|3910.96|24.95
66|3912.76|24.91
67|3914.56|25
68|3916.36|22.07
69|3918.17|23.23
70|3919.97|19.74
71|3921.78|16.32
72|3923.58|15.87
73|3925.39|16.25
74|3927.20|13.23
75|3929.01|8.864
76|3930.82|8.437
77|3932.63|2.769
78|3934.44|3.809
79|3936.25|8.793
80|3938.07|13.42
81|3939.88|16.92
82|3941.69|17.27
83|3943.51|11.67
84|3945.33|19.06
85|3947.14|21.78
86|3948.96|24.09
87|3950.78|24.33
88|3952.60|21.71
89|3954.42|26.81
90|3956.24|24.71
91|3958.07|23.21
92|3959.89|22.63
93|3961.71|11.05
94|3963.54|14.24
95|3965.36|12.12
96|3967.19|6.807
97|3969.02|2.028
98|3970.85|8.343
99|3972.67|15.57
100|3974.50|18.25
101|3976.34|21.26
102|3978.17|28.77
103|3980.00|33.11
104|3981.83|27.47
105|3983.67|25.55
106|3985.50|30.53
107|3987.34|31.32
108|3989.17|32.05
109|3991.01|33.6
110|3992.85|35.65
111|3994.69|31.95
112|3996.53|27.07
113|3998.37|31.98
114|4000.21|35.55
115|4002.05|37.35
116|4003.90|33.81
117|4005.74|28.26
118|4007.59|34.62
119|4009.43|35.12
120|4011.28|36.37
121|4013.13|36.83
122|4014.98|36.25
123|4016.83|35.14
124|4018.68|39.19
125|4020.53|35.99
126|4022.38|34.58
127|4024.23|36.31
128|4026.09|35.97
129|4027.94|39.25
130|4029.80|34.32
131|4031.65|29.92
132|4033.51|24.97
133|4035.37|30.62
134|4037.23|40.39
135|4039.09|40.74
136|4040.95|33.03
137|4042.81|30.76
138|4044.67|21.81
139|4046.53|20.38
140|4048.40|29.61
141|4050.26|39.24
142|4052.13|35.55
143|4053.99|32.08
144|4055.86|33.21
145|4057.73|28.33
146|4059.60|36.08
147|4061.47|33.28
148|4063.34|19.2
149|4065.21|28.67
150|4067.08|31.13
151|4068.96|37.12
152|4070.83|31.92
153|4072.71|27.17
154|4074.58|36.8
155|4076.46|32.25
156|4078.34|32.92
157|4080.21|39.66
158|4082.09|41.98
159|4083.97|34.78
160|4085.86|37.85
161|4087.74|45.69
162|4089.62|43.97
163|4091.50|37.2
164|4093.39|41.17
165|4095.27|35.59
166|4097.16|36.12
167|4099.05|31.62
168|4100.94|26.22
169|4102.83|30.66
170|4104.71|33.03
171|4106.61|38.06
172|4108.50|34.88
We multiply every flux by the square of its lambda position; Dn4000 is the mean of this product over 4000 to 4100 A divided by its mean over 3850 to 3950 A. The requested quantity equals 2.10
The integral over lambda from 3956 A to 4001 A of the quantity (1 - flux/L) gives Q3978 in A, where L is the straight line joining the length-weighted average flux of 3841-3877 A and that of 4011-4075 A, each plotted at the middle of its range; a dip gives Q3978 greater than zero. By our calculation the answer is 7.3 A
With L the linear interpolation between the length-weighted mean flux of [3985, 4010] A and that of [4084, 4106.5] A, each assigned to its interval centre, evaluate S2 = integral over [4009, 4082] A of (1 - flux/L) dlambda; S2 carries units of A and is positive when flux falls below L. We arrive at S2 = 2.6 A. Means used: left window 32.8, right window 36.3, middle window 33.2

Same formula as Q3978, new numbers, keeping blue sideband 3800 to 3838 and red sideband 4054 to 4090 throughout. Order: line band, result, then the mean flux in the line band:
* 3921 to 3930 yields 3.7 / 14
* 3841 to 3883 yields 4.4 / 17.6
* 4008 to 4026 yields -3.4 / 36.1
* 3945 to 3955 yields 1.0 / 23.1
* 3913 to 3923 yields 0.9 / 21.3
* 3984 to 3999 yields -1.5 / 31.5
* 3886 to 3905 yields 1.2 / 20.6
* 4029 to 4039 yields -0.4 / 32.7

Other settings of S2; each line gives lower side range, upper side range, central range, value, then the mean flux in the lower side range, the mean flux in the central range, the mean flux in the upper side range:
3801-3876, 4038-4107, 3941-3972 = 9.9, 16.8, 17.1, 33.6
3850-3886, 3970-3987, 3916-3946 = 9.9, 16.9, 13.8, 23.5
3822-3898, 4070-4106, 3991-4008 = -2.9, 16.3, 32.9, 35.6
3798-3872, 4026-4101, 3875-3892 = 2.0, 16.6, 17.8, 33.7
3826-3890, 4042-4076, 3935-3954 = 3.7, 15.6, 17.9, 30.7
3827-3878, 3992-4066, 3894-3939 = 8.7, 15.7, 17.4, 33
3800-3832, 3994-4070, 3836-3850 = 2.4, 18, 16.5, 33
